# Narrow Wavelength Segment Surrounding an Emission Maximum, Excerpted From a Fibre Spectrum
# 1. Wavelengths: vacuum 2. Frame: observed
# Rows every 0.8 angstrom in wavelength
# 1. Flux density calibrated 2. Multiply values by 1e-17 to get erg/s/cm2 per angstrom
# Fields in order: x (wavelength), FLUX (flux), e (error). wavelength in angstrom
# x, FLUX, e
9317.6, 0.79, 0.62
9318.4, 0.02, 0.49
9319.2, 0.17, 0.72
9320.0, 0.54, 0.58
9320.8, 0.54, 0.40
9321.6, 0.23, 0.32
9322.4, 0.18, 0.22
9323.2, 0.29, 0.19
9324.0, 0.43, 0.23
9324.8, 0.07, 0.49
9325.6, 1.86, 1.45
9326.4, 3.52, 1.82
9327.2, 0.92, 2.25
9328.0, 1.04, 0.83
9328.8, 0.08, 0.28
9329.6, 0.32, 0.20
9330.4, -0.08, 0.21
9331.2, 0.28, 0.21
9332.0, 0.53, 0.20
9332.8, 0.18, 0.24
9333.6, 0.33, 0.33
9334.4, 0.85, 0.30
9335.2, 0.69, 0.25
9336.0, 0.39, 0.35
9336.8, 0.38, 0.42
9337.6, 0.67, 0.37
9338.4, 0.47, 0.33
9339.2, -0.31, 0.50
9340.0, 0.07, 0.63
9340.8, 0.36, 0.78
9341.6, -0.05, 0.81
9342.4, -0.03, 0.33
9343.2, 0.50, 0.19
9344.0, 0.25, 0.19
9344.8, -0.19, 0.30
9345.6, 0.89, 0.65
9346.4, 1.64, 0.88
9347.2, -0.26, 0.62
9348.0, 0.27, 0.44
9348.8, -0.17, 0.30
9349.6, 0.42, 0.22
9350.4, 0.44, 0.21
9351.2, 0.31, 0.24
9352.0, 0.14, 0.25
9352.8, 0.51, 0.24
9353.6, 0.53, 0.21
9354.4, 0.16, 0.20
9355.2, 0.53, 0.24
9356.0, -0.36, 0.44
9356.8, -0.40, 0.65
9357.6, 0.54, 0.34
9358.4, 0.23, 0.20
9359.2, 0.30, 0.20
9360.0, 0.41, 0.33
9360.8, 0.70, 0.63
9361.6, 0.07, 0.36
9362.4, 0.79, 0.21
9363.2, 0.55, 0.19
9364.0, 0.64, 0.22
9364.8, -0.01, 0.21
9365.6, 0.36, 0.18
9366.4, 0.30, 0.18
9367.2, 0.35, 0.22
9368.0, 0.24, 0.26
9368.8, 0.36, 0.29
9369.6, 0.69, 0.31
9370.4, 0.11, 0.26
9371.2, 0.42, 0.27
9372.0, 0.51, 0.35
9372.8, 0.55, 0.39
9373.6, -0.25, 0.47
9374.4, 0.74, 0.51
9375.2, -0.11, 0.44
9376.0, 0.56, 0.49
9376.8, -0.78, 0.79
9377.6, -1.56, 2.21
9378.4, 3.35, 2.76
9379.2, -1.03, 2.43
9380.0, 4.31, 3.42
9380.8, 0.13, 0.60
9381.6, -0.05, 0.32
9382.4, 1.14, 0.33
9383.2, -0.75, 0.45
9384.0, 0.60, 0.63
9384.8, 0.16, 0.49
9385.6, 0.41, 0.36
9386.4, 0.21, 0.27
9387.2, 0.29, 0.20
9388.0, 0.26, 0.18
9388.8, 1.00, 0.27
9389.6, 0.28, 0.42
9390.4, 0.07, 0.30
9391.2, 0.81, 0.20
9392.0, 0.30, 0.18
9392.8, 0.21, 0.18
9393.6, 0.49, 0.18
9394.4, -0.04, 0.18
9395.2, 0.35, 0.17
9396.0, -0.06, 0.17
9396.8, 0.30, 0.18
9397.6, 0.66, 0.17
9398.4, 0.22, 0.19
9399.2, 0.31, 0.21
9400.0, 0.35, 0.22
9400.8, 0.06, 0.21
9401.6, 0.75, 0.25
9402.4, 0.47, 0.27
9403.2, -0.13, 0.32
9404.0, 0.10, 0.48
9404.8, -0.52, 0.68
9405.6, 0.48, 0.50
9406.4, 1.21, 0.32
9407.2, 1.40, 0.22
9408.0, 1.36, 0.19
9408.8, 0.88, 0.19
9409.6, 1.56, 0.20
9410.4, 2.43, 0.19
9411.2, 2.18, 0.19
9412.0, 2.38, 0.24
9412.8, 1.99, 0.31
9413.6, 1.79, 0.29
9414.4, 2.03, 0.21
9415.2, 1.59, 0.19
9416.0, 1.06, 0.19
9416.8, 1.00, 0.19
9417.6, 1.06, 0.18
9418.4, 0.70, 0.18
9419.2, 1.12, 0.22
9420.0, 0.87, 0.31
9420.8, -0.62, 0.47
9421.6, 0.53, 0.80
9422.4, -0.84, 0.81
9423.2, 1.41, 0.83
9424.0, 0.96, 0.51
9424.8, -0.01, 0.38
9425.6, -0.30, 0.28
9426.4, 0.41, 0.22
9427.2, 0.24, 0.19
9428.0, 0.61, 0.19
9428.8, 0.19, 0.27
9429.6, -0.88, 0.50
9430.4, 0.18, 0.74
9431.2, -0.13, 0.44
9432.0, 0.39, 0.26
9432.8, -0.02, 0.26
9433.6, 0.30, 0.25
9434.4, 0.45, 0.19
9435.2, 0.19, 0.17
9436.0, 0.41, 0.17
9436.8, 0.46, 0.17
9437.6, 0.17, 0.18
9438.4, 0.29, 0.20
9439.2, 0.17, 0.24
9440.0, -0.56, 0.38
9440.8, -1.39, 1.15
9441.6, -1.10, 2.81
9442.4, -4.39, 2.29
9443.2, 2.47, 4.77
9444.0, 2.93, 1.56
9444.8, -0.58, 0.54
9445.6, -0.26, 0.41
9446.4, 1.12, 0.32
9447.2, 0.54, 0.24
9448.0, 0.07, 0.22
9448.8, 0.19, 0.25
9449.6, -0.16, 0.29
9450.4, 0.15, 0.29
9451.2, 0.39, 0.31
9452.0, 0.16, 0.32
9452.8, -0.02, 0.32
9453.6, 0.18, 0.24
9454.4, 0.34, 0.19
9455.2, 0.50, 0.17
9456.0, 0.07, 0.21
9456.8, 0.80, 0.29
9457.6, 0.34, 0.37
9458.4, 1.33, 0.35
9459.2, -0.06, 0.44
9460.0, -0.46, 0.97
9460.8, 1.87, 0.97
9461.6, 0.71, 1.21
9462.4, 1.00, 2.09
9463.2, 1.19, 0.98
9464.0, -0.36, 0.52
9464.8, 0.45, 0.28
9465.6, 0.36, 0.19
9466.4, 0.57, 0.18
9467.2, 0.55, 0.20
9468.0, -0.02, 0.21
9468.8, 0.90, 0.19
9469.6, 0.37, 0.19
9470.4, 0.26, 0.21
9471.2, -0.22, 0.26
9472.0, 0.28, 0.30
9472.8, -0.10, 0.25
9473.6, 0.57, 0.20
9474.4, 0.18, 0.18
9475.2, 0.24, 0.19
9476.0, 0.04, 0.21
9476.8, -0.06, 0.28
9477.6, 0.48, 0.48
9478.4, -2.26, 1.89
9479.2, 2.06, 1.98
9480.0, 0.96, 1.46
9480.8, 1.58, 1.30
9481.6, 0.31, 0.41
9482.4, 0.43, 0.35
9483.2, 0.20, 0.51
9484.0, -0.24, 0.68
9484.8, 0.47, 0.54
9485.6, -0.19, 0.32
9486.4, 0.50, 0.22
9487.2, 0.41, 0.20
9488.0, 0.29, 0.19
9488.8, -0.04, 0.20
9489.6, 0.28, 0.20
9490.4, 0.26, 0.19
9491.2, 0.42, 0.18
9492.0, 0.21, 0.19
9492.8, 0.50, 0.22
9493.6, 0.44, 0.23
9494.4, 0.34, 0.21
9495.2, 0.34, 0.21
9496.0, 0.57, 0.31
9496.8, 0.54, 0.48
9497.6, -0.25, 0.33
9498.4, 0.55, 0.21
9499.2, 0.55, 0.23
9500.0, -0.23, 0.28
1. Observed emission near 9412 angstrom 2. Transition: H-beta 4861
